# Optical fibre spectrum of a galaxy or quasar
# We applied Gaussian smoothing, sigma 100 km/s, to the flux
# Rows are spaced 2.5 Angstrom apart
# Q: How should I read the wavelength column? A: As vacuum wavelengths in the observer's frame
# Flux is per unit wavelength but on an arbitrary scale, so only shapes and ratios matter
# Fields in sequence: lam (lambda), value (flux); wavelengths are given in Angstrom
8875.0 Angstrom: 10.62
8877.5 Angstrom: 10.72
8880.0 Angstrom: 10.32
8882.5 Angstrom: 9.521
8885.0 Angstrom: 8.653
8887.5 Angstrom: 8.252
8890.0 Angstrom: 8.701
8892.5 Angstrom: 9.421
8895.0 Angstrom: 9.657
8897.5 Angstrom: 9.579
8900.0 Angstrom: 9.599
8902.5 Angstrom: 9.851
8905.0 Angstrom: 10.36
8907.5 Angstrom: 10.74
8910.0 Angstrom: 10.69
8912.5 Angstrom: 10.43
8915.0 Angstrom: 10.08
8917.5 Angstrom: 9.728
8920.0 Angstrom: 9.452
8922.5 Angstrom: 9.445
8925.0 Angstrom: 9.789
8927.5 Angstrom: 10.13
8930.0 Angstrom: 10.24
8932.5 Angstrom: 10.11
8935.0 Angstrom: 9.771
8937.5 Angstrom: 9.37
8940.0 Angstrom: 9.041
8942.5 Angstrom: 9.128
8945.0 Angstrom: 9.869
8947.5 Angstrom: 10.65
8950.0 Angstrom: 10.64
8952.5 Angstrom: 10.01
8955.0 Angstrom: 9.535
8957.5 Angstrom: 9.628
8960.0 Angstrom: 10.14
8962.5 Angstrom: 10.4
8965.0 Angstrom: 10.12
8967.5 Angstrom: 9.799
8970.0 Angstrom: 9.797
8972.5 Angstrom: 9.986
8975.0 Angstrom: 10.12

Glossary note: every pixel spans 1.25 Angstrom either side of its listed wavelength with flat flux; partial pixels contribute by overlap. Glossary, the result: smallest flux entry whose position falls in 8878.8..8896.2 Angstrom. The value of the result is 8.252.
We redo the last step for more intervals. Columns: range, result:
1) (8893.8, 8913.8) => 9.579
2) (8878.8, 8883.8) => 9.521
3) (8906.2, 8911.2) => 10.69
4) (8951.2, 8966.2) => 9.535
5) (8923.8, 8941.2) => 9.041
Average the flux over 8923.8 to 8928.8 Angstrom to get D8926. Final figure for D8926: 9.96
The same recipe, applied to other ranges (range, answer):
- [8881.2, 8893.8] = 8.92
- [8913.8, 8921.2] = 9.75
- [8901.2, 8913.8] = 10.4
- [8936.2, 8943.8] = 9.19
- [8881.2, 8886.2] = 9.1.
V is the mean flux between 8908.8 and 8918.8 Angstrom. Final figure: 10.2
